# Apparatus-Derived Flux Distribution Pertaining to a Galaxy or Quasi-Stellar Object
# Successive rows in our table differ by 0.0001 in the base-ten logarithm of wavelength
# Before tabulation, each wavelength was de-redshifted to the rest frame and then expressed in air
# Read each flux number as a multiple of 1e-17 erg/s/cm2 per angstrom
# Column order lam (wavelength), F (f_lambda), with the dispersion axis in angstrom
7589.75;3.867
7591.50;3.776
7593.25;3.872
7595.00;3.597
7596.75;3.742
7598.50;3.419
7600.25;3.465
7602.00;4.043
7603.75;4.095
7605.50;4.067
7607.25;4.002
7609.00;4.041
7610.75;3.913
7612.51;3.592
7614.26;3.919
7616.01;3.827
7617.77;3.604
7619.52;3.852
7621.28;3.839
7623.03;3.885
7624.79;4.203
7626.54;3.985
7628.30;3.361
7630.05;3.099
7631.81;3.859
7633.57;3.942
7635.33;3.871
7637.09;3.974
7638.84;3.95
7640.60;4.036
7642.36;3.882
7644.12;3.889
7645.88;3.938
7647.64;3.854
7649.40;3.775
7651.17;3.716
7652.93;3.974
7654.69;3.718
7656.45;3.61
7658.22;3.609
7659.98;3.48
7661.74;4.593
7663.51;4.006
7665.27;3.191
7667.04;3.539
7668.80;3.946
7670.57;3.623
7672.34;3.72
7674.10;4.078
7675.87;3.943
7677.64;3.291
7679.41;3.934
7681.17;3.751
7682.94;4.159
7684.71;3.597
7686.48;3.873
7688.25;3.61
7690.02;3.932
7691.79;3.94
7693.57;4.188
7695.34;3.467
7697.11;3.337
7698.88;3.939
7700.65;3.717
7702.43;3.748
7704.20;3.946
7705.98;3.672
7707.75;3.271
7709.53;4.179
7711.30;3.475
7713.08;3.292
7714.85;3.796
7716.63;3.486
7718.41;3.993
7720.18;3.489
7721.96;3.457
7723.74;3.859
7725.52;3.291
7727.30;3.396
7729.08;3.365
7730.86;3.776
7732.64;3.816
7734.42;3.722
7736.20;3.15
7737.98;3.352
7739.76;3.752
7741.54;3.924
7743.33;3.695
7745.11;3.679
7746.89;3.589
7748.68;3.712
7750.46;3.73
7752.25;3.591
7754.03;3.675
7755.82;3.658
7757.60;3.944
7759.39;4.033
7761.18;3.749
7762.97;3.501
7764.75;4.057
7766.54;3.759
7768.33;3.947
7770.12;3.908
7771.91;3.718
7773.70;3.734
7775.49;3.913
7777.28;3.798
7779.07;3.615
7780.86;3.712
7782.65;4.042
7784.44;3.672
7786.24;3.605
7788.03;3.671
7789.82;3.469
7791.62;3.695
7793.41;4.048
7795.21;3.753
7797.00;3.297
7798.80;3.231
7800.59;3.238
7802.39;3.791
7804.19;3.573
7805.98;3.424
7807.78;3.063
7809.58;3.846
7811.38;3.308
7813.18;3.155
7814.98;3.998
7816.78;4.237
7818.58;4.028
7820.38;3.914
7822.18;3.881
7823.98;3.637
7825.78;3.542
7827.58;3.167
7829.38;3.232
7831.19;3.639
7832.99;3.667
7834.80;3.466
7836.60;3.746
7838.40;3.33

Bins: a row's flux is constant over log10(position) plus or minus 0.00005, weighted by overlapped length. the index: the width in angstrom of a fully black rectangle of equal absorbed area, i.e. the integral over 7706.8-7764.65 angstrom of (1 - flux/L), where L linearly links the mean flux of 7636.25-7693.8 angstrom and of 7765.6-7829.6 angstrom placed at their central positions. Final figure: 1.4 angstrom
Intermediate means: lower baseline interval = 3.82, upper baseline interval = 3.66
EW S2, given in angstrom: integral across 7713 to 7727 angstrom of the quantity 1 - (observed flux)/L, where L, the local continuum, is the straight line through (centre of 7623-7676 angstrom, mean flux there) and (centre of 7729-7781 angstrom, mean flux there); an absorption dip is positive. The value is 0.60 angstrom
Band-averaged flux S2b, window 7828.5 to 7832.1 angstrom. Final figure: 3.43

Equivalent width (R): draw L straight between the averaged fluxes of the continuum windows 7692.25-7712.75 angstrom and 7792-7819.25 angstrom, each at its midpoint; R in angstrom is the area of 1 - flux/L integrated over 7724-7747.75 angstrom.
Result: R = 0.6 angstrom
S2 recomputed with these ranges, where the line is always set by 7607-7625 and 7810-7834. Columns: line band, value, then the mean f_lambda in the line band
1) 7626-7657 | 0.28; 3.8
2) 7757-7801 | -0.40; 3.73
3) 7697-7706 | 0.02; 3.76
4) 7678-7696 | -0.21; 3.83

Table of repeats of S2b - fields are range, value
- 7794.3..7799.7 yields 3.43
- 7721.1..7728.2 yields 3.5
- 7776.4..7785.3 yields 3.77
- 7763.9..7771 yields 3.91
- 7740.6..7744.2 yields 3.8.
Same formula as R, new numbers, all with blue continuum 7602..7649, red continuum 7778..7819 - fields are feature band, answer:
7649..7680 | 0.4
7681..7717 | 0.3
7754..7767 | -0.5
